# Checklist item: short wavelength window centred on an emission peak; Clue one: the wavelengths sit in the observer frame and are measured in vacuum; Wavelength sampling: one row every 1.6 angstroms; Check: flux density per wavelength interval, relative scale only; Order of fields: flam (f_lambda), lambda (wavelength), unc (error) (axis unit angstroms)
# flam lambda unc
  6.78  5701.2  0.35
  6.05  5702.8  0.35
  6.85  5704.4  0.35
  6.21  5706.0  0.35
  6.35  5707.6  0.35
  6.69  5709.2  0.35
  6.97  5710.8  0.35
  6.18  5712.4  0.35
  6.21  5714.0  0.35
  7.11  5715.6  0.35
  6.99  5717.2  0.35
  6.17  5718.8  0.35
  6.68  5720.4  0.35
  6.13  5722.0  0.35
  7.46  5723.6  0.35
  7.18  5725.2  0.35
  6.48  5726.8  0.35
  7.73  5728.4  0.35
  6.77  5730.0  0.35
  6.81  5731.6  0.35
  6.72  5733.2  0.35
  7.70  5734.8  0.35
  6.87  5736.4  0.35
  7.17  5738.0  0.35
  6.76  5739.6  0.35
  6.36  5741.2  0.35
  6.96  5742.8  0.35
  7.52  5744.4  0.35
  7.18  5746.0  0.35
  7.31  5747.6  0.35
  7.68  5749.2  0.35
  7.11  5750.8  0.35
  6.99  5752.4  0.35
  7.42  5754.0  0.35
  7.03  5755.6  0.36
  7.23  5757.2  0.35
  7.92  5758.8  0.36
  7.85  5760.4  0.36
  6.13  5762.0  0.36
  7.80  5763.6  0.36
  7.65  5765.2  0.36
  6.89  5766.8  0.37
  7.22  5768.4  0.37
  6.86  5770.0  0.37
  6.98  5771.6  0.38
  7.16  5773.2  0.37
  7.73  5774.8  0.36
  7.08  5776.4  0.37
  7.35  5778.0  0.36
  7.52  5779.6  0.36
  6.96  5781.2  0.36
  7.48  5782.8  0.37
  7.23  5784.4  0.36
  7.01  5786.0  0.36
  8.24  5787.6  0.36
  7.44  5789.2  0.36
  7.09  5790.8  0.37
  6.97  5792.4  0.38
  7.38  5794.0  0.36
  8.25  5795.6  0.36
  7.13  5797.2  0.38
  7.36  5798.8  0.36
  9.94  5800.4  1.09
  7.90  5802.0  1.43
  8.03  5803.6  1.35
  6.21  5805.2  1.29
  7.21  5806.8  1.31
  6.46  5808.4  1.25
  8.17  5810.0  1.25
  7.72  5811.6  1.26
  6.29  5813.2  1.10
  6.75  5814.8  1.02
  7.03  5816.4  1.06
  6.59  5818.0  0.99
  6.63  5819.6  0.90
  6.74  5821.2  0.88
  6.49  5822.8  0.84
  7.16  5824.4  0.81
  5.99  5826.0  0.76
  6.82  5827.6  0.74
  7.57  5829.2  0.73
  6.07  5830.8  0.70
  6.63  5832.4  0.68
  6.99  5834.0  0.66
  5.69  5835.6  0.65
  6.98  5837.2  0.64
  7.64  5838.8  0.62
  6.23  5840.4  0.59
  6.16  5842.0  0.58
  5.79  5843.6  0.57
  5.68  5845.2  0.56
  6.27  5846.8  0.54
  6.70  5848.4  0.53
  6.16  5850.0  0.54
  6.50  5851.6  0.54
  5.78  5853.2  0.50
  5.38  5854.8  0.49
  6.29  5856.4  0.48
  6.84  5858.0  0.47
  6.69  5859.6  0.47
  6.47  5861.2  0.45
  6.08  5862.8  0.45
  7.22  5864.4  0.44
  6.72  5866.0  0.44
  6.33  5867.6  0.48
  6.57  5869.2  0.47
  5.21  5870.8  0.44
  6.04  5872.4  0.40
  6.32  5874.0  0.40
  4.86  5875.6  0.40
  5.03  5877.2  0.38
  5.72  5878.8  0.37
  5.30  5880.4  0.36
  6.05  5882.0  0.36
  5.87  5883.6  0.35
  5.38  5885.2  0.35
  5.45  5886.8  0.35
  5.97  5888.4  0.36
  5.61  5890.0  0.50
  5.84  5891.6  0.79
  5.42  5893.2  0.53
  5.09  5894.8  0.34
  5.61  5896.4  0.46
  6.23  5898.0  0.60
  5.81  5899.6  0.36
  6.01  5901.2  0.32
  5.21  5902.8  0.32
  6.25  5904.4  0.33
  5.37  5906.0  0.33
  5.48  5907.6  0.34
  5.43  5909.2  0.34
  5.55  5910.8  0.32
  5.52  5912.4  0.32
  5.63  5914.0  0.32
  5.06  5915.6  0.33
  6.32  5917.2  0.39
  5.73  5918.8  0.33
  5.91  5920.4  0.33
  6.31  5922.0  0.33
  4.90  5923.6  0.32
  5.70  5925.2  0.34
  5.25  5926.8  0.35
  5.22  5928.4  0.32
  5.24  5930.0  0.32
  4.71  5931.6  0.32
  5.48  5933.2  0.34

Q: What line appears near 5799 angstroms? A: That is C III] 1909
